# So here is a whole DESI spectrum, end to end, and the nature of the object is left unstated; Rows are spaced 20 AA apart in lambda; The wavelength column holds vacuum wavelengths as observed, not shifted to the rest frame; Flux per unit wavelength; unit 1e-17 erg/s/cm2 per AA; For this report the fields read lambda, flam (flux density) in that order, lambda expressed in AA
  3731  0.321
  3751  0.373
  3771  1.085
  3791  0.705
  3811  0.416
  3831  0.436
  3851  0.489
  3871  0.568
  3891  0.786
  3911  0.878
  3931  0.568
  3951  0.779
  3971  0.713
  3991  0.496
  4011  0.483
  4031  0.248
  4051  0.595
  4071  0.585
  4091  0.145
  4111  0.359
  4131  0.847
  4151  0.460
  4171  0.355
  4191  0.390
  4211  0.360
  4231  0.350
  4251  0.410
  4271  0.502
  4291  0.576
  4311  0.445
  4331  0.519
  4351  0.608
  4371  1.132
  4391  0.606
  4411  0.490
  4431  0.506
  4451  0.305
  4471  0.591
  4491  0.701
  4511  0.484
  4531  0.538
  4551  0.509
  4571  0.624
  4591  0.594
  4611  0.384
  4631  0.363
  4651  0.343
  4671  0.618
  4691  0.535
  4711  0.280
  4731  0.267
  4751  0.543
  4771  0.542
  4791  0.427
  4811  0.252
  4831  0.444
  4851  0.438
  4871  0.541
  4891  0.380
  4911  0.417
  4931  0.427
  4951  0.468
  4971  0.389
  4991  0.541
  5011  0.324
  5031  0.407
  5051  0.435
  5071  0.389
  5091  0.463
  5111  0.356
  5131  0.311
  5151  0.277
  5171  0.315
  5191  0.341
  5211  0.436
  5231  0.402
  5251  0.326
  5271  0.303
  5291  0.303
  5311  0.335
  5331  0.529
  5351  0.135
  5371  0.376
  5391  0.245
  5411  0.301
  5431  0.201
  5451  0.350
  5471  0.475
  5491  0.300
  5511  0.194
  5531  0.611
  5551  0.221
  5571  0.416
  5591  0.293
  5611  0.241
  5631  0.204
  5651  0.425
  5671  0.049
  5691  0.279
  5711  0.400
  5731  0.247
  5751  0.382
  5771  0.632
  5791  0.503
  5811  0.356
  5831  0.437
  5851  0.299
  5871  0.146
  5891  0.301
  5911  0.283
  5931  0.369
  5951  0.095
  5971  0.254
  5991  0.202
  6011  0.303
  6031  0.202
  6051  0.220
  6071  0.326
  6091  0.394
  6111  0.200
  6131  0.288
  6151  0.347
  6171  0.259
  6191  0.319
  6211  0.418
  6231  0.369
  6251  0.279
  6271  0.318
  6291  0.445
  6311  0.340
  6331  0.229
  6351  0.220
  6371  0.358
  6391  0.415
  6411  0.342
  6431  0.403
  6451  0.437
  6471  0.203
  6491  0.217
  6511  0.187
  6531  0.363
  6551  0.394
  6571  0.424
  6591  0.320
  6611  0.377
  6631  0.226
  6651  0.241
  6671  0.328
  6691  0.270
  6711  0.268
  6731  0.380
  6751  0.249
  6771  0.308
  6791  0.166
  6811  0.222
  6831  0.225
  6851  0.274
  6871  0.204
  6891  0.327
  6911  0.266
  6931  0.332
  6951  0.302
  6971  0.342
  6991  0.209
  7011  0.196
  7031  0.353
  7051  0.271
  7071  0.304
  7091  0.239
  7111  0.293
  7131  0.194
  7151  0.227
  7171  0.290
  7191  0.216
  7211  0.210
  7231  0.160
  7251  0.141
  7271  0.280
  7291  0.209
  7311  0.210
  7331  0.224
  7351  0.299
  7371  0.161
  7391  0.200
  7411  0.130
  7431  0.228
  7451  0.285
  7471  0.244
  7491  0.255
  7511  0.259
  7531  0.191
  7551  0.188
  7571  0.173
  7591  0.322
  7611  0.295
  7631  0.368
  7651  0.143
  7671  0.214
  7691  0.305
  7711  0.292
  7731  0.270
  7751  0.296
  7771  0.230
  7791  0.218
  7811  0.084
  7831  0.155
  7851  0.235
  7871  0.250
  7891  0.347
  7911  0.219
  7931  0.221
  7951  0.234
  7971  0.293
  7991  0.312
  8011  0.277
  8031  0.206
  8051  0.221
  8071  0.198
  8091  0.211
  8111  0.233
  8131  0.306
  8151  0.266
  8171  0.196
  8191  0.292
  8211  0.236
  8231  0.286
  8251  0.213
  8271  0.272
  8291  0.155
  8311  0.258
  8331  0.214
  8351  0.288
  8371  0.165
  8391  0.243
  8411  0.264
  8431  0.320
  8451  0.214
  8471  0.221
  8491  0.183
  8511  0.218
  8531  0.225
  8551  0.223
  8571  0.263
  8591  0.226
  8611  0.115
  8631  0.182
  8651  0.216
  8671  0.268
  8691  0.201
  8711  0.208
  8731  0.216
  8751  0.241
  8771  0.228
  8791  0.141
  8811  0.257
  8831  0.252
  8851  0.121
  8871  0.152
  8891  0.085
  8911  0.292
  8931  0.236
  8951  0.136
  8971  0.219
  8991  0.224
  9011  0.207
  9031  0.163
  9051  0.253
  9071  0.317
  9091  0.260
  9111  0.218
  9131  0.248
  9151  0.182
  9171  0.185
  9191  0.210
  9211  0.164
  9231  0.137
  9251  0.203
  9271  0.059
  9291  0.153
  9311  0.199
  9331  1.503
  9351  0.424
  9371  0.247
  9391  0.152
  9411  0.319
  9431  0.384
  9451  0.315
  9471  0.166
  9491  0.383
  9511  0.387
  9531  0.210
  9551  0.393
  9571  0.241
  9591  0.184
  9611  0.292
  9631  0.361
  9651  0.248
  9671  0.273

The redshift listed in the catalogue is 1.504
